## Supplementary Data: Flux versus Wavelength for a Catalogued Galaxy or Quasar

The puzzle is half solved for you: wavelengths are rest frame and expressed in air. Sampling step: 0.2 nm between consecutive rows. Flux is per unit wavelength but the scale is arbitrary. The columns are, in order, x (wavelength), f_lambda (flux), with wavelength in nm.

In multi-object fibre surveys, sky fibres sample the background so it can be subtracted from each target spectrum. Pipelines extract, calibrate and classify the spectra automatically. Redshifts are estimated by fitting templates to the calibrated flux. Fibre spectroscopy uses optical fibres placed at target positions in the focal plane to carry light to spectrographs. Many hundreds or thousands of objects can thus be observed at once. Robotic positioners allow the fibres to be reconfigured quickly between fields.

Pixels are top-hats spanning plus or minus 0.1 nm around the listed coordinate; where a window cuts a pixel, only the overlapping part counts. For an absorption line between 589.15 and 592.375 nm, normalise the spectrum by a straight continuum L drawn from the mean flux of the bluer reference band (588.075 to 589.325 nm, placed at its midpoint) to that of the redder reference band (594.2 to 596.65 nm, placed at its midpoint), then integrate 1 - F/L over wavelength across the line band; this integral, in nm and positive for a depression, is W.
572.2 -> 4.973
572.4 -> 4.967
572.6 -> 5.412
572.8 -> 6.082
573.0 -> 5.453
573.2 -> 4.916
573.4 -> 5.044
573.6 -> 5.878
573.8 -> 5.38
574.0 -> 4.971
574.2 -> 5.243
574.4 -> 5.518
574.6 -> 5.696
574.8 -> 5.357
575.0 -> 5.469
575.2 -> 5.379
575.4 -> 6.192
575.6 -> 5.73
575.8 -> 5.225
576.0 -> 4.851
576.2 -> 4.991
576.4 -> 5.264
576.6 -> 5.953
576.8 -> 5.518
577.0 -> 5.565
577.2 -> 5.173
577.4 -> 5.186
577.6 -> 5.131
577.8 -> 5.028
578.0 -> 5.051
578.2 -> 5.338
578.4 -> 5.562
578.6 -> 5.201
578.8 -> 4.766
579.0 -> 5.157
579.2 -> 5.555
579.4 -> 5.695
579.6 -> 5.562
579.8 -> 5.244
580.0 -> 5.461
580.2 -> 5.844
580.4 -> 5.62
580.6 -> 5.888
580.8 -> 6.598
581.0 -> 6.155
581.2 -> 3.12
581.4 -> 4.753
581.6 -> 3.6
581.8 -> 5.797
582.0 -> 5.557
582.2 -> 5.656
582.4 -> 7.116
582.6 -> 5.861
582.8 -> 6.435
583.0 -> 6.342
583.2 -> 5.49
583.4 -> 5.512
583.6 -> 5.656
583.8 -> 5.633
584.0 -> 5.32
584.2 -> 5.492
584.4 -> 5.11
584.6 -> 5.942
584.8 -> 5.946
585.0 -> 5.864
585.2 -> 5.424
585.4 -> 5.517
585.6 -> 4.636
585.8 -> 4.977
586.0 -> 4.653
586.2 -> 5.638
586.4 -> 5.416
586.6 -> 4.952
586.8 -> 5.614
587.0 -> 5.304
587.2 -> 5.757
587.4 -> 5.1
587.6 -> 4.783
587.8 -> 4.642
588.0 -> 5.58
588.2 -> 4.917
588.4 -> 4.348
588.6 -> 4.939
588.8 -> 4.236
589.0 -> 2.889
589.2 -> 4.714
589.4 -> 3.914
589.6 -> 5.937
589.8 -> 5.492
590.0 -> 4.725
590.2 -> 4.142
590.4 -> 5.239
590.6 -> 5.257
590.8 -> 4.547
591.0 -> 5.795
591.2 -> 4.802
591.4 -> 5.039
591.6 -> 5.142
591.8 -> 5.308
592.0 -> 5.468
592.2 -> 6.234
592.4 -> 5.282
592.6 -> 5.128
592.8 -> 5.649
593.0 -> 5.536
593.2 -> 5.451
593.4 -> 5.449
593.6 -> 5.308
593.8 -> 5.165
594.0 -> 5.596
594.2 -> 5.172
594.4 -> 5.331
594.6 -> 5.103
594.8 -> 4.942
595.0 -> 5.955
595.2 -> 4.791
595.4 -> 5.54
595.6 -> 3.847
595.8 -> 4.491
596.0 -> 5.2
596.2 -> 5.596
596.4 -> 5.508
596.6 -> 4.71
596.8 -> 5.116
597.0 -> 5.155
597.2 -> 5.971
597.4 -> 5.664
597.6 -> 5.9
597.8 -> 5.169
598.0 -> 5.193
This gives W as -0.375 nm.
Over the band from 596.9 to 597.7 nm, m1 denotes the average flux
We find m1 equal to 5.67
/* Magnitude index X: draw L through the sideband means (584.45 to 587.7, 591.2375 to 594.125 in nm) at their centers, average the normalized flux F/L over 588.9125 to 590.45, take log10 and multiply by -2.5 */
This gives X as 0.16 mag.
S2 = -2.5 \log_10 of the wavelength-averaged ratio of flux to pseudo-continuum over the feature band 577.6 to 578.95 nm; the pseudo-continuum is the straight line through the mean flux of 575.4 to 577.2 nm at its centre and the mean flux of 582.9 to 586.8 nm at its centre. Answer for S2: 0.06 mag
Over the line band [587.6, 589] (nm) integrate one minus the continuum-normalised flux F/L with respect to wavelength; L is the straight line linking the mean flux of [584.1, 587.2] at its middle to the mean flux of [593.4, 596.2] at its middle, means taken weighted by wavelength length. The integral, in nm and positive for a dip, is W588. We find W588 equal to 0.18 nm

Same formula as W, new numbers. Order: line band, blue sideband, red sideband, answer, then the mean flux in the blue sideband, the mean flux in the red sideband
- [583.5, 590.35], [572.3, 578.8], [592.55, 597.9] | 0.278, 5.36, 5.28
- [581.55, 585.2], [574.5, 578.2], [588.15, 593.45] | -0.355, 5.37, 5.02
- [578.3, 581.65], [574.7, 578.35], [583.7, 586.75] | 0.036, 5.36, 5.37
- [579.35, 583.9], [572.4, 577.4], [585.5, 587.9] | -0.298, 5.41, 5.12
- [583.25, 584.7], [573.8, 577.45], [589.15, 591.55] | -0.101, 5.41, 4.98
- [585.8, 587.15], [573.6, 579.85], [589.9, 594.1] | 0.008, 5.36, 5.25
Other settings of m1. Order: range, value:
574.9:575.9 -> 5.6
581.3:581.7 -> 4.18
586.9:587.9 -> 5.12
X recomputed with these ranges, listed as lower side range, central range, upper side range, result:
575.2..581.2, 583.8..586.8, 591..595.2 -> 0.00 mag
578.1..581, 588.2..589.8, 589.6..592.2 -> 0.16 mag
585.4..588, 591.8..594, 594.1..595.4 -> -0.05 mag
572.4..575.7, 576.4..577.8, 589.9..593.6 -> 0.01 mag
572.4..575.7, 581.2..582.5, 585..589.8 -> -0.01 mag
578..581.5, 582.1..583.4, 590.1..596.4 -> -0.14 mag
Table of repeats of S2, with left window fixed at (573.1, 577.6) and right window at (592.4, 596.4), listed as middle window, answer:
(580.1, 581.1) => -0.13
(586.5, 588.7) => 0.04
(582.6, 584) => -0.10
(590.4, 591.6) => 0.03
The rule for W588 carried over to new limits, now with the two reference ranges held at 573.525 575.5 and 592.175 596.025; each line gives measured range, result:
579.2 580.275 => -0.02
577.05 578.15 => 0.06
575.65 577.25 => 0.04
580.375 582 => 0.07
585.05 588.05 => 0.08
